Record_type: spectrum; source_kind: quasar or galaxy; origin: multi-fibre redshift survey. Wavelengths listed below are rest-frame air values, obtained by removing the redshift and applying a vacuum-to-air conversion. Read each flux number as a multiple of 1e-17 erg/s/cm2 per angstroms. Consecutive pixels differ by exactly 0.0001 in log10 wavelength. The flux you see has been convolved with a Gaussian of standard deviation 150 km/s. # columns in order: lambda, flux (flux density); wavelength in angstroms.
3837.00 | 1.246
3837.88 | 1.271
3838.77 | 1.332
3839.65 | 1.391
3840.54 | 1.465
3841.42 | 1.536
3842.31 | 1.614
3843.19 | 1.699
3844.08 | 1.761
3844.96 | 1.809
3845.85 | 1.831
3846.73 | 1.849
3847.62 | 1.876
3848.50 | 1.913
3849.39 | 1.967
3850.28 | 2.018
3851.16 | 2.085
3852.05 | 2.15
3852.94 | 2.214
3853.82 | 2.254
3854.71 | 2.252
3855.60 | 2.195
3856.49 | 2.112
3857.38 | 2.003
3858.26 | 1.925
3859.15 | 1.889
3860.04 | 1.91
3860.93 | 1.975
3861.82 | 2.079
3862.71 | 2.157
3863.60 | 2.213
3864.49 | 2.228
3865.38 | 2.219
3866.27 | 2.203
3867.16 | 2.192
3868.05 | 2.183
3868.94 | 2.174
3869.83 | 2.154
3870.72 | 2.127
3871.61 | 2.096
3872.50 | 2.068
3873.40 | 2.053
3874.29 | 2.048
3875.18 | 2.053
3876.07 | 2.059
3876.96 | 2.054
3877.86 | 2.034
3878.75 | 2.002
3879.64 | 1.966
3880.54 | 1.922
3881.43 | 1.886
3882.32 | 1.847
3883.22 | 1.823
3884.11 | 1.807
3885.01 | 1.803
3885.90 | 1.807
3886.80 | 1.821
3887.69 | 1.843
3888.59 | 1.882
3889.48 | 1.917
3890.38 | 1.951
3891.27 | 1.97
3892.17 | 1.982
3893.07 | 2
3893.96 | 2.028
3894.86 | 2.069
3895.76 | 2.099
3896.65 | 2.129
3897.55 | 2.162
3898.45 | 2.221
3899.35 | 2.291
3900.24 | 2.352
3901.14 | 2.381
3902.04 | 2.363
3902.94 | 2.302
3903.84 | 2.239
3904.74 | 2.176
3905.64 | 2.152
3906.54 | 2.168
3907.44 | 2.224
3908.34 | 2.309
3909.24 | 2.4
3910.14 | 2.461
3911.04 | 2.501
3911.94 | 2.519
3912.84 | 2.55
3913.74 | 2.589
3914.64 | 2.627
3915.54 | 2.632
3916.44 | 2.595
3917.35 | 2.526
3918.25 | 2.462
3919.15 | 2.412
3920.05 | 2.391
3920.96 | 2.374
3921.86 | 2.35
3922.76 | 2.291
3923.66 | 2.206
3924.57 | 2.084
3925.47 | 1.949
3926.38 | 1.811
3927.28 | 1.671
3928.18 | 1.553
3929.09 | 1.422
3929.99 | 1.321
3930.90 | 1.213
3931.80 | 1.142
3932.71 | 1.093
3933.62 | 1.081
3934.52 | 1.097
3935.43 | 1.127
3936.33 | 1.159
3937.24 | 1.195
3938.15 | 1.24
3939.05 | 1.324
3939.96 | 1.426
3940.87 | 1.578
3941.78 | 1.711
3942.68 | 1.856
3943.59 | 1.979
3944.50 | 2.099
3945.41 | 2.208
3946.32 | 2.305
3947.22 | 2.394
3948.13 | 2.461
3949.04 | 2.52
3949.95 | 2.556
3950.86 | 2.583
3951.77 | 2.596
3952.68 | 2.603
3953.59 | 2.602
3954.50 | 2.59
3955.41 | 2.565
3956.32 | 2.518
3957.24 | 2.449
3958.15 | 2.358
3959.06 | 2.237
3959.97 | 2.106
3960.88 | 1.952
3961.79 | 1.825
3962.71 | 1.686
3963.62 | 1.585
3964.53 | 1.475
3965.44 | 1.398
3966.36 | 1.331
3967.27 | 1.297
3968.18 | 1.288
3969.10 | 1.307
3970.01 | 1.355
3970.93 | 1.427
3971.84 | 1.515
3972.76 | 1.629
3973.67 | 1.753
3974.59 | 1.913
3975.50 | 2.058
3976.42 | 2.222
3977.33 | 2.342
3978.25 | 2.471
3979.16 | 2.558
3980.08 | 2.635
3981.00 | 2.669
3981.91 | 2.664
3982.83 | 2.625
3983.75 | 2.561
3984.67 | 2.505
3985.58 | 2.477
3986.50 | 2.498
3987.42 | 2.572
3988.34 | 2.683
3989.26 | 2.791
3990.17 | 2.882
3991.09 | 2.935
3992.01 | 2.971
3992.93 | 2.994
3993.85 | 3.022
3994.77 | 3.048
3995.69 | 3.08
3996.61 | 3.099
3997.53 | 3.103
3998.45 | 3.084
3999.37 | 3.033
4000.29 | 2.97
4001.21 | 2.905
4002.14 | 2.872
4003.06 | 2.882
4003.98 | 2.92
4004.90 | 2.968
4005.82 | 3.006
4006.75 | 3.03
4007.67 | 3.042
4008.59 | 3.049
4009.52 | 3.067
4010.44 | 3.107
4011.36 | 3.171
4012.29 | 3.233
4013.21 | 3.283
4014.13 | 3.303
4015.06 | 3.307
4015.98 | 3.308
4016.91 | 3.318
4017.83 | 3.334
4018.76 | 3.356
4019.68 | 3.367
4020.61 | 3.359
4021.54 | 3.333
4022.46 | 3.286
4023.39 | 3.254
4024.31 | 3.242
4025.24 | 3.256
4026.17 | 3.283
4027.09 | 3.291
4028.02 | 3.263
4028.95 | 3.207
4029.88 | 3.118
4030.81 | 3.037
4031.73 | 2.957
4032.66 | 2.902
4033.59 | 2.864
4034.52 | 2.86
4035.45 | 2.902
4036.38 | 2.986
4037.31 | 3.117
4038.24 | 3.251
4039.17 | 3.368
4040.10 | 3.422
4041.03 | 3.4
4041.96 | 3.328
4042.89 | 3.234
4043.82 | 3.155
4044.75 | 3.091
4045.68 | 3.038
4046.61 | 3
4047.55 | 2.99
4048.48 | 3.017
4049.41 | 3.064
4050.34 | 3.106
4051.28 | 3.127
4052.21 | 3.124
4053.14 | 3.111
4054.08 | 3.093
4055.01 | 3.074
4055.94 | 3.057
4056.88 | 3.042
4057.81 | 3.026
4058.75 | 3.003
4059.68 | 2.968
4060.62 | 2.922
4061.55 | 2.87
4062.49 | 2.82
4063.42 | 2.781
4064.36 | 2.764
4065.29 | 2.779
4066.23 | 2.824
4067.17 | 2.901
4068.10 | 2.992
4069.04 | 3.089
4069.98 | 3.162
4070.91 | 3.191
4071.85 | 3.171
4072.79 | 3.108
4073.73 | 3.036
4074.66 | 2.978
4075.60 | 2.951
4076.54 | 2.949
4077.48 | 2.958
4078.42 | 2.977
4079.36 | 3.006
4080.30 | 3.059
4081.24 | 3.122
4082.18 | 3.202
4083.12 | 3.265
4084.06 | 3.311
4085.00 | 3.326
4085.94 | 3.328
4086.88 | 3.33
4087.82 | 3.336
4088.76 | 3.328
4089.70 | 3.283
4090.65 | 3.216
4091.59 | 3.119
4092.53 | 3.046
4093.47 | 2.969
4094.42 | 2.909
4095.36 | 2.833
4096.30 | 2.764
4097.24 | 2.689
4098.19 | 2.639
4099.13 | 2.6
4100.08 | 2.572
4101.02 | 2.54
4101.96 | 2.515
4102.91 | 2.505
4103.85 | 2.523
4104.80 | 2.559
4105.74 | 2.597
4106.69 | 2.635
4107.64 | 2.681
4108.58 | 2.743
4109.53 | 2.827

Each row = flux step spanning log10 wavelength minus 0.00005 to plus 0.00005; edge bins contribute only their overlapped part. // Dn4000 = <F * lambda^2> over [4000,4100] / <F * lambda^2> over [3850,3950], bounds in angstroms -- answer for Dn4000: 1.64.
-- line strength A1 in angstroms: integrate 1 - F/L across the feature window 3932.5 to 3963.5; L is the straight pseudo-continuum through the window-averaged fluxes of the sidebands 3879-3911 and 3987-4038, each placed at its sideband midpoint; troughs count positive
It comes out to 7.0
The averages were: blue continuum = 2.08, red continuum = 3.09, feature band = 1.98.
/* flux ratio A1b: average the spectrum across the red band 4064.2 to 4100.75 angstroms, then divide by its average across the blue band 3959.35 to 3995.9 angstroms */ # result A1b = 1.38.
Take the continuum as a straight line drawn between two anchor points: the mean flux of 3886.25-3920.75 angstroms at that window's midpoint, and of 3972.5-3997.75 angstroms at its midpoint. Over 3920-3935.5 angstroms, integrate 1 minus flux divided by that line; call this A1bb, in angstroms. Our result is 4.5 angstroms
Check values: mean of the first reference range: 2.25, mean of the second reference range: 2.6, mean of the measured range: 1.67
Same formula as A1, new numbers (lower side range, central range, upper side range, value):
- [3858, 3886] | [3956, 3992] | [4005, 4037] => 8.8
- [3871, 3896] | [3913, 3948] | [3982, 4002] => 7.0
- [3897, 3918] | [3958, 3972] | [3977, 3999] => 5.4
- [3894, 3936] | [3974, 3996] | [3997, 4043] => 1.4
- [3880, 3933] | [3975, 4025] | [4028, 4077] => -4.3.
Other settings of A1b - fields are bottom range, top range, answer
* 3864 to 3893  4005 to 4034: 1.59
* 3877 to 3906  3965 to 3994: 1.09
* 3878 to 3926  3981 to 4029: 1.39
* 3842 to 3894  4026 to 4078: 1.53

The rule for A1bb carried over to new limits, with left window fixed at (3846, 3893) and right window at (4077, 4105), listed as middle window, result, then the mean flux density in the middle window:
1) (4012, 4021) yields -2.3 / 3.32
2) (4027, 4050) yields -3.1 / 3.11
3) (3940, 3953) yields 0.7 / 2.22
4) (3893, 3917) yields -1.6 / 2.32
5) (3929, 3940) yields 5.2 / 1.2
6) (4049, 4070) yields -1.1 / 2.98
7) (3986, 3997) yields -1.5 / 2.88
